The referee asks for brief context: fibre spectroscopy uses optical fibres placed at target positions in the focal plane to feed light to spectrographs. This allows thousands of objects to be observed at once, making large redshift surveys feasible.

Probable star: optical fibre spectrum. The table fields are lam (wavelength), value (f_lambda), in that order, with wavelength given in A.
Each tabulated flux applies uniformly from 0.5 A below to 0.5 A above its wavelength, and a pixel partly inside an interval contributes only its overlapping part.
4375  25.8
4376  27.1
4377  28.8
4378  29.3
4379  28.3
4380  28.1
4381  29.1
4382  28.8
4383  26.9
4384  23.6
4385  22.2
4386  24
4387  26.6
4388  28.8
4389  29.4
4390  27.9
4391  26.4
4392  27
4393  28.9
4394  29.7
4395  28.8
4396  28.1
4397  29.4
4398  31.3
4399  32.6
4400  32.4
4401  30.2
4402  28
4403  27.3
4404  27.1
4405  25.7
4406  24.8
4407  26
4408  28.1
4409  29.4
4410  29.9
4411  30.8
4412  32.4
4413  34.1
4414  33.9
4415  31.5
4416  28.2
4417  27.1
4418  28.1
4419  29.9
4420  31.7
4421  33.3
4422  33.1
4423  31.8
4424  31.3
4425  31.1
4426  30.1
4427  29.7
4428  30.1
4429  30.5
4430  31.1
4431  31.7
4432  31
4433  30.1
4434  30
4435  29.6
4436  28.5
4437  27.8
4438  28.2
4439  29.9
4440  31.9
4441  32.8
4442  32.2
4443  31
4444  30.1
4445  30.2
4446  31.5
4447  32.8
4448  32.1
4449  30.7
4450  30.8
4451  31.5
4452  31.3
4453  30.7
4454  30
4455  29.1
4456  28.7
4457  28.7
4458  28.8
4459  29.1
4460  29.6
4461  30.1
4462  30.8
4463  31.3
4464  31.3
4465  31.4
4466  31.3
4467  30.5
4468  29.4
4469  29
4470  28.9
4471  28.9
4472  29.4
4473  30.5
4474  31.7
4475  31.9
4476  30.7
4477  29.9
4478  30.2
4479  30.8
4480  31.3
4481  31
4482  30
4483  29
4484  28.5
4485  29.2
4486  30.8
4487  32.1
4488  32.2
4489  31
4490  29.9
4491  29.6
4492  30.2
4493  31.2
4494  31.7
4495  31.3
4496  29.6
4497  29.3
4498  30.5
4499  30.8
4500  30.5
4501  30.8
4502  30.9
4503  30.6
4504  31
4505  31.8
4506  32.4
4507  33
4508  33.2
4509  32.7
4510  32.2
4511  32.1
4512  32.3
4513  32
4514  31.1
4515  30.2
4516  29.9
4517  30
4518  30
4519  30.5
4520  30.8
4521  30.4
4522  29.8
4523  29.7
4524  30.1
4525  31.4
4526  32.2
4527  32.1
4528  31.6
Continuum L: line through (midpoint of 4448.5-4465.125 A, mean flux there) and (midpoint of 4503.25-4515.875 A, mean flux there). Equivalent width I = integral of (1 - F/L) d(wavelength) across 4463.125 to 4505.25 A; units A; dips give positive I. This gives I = 0.8 A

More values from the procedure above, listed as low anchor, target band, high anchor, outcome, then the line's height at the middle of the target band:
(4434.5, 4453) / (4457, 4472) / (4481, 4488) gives 0.2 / 30.4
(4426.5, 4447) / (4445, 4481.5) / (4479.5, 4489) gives 0.0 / 30.5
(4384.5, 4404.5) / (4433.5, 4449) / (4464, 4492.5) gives -0.6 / 29.4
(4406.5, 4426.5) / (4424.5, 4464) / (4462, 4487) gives 0.1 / 30.5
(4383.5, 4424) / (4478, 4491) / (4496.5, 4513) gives 0.2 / 31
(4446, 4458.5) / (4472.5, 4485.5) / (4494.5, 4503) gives 0.0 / 30.5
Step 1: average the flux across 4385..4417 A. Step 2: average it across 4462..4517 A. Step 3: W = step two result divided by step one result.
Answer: 1.1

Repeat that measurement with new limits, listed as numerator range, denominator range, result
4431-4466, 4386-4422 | 1.04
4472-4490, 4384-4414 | 1.07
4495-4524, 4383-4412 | 1.10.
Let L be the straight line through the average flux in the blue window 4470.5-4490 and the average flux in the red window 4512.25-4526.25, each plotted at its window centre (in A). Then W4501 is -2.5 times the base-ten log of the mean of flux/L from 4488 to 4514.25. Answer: -0.03 mag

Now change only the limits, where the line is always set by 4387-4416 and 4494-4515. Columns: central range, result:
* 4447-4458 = 0.00 mag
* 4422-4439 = -0.02 mag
